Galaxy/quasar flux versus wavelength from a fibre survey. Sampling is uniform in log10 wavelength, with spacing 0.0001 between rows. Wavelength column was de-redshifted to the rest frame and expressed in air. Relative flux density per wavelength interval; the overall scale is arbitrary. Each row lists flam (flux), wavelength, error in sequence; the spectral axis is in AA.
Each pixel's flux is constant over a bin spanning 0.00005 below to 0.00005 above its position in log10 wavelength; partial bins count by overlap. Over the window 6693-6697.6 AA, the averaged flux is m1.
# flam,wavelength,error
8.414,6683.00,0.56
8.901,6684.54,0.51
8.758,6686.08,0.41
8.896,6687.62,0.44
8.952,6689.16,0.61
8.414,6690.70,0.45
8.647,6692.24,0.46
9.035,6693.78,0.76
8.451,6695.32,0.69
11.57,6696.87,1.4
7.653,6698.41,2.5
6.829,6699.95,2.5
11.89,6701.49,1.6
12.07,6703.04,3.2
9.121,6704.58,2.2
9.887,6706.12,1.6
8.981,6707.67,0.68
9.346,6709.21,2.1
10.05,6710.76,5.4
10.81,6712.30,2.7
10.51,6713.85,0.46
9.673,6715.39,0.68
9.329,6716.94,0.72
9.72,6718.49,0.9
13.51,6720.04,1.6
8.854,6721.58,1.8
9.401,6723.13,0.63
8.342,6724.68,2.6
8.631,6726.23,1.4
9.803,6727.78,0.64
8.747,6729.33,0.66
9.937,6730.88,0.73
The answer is 9.65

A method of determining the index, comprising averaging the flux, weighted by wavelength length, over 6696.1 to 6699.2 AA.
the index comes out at 9.61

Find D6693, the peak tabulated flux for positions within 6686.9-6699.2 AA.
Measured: 11.57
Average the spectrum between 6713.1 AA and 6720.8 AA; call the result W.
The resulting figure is 10.5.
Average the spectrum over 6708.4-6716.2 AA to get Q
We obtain 10.1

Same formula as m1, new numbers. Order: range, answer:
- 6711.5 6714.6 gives 10.7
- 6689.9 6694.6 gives 8.7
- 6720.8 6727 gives 8.82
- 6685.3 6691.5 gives 8.76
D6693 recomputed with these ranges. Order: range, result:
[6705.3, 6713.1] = 10.81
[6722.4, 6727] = 9.401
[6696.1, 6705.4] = 12.07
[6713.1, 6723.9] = 13.51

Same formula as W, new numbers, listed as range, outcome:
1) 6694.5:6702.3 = 9.28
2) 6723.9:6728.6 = 8.91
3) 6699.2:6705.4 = 9.99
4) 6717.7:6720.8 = 11.6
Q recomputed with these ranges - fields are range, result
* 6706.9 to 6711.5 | 9.45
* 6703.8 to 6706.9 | 9.52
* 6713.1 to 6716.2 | 10.1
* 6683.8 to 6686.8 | 8.83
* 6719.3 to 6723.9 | 10.6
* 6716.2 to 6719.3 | 9.55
